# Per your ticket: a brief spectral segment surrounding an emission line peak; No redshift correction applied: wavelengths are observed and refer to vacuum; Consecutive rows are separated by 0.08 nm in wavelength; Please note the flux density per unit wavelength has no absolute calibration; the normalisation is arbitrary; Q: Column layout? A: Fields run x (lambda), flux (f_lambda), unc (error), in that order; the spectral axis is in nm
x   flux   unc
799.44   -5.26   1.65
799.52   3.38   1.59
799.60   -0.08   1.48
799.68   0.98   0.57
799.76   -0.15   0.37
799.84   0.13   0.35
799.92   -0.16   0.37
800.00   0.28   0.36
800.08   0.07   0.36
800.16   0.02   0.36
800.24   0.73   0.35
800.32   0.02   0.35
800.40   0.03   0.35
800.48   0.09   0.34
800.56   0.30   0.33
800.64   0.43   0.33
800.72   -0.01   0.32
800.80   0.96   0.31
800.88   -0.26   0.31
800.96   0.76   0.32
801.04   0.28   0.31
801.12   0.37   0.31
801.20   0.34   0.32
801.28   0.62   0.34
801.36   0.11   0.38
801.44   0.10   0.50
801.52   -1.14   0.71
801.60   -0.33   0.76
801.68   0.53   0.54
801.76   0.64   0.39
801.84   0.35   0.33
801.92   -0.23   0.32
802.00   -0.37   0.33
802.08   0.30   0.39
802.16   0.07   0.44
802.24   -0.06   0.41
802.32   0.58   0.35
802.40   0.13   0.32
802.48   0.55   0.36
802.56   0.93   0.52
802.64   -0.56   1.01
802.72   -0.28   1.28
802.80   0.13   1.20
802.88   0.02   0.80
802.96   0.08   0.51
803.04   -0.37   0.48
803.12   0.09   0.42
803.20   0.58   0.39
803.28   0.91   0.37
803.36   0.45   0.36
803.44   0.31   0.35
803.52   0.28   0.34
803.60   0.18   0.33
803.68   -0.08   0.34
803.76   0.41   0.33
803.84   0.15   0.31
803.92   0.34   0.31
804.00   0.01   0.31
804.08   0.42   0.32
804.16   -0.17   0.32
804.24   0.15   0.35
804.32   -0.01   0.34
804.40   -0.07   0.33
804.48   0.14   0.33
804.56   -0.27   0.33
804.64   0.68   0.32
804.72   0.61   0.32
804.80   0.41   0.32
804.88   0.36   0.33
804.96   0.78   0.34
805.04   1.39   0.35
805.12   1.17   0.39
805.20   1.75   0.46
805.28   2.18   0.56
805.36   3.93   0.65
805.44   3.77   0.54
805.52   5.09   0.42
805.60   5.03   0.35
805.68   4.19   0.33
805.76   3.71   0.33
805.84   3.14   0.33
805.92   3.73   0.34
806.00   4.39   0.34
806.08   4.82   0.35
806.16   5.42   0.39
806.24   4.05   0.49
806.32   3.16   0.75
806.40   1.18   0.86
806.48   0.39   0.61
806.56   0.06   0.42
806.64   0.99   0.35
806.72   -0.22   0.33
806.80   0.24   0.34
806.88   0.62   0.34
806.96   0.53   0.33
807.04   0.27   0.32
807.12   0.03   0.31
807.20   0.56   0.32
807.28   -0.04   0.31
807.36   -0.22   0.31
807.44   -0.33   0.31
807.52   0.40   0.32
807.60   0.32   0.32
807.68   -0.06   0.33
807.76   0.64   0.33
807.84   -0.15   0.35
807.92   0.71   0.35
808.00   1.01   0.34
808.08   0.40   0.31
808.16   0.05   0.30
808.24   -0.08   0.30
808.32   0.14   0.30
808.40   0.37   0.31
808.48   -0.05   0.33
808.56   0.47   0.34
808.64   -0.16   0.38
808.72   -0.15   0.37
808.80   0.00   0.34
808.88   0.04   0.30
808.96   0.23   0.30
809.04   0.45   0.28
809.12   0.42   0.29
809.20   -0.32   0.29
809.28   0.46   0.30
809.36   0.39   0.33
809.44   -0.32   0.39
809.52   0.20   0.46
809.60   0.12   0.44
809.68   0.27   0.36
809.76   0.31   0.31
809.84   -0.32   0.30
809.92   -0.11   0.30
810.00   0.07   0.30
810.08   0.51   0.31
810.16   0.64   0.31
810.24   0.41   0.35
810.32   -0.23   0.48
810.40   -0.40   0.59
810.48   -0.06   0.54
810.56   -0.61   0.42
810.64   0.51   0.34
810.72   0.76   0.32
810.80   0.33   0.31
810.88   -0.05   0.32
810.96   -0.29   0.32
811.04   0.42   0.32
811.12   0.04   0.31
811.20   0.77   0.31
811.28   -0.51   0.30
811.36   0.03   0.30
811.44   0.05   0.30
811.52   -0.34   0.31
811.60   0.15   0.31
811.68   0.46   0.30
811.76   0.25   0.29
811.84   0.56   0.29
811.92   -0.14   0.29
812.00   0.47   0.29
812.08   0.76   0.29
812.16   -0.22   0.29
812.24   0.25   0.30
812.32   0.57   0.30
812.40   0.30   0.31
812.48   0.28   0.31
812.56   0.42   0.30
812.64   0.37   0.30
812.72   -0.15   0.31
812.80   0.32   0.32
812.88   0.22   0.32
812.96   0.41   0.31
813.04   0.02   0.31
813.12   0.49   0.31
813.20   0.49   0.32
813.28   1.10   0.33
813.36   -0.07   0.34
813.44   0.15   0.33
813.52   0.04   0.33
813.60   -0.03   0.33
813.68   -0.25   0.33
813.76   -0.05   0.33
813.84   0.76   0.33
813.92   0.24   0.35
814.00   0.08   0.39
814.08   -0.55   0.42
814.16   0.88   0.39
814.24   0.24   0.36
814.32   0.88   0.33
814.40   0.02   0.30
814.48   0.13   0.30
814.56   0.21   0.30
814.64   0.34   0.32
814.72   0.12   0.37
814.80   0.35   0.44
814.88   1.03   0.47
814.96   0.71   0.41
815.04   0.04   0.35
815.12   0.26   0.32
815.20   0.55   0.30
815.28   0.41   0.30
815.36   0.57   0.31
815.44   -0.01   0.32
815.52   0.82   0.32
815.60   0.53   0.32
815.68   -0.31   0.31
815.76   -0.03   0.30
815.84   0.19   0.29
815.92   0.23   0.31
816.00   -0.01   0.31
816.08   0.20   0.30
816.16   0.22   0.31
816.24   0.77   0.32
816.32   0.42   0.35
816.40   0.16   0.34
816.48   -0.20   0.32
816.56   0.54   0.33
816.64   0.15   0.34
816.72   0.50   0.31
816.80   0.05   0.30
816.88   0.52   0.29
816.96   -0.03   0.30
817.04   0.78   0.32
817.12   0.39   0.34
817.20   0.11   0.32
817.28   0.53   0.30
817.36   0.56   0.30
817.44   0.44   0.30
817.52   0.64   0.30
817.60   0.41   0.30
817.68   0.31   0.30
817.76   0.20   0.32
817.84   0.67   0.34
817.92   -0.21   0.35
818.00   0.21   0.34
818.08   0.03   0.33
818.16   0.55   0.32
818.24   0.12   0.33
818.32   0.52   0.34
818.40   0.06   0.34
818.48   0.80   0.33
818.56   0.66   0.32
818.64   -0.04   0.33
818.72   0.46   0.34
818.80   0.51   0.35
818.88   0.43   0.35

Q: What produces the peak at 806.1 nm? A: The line [O II] 3727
